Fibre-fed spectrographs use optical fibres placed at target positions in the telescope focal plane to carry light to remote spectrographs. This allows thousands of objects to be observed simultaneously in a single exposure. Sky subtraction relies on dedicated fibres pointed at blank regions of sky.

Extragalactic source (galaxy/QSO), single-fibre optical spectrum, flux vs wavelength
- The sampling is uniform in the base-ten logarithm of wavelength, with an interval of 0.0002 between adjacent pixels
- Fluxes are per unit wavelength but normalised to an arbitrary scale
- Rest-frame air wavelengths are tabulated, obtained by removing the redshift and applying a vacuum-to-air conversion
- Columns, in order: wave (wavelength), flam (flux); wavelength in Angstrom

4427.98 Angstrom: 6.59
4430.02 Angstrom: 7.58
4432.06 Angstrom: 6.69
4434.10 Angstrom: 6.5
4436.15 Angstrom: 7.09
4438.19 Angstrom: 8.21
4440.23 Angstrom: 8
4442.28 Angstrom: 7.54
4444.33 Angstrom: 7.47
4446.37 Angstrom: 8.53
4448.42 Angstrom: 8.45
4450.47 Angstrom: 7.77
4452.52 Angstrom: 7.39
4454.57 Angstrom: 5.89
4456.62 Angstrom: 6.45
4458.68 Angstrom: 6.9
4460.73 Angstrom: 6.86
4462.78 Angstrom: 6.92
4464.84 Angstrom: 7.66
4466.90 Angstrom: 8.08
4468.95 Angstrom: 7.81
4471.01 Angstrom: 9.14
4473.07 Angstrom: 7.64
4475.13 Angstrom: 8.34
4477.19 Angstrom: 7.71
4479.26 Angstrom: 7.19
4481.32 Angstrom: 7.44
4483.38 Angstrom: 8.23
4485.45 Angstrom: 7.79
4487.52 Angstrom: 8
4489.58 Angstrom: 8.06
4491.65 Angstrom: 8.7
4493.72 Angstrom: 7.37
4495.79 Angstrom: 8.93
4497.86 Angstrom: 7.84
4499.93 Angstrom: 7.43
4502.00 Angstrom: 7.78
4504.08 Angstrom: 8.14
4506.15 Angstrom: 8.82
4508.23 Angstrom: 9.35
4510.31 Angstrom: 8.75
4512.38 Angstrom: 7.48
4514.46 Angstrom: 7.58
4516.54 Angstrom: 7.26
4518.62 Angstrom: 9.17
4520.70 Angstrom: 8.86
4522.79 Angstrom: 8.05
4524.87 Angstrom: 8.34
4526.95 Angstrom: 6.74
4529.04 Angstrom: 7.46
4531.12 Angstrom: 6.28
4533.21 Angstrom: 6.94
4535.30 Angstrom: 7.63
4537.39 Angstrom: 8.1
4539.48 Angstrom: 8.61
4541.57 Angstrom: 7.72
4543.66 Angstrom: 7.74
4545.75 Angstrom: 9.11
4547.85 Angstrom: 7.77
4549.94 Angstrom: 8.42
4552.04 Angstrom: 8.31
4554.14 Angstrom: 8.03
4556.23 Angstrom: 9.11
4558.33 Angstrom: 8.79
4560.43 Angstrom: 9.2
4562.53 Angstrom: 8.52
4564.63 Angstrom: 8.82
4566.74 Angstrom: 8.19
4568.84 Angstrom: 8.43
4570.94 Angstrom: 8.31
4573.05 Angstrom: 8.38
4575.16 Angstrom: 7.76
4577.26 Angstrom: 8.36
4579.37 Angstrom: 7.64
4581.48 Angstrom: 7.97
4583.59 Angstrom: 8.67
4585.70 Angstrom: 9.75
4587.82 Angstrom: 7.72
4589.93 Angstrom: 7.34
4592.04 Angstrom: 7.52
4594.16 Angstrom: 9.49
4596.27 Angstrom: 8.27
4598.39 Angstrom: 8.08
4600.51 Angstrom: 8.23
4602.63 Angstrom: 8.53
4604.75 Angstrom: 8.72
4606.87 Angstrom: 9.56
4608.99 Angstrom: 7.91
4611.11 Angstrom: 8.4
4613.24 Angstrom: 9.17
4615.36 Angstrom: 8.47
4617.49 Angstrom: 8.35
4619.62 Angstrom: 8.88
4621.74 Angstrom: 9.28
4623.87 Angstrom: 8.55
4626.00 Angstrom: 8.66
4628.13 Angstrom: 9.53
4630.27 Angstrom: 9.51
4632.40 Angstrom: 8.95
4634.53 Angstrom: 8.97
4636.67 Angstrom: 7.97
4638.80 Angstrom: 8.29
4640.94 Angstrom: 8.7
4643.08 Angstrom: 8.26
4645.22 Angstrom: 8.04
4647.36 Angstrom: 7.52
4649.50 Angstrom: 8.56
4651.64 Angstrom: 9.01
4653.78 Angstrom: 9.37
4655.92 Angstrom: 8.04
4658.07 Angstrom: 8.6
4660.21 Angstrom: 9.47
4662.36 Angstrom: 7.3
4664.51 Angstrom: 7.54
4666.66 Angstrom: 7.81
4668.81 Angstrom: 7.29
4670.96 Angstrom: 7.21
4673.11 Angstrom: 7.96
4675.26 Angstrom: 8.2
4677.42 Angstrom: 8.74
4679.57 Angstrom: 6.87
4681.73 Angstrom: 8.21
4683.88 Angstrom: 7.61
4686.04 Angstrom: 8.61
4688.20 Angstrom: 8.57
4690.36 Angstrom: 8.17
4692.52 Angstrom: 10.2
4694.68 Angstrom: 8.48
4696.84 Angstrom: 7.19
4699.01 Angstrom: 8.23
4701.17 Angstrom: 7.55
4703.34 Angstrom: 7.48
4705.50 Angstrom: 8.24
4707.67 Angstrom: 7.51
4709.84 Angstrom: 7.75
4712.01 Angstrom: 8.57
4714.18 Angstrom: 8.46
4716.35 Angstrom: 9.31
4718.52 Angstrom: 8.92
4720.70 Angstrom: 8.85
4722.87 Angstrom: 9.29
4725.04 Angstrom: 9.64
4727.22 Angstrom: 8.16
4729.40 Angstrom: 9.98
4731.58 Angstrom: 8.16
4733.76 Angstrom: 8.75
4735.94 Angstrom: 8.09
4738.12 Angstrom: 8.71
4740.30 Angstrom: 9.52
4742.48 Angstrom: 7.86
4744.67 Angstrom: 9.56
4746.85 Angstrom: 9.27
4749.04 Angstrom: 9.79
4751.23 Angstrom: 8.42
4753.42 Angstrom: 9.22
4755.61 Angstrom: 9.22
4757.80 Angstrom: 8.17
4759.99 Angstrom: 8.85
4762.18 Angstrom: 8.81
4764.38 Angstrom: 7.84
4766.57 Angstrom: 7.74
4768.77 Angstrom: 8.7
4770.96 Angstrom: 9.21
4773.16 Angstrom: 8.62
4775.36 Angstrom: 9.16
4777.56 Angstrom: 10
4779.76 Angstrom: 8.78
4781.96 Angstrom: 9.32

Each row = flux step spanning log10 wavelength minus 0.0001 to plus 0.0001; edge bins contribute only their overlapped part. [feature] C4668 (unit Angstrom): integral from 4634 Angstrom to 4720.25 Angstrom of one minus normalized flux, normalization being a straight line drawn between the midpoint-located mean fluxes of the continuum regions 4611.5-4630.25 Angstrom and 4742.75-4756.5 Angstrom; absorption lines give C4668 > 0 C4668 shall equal 7.5 Angstrom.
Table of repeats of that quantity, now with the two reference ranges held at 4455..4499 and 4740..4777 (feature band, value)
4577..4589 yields -0.3 Angstrom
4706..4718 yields 0.4 Angstrom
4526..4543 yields 1.1 Angstrom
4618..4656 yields -1.5 Angstrom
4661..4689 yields 2.1 Angstrom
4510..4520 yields -0.2 Angstrom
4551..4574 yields -1.4 Angstrom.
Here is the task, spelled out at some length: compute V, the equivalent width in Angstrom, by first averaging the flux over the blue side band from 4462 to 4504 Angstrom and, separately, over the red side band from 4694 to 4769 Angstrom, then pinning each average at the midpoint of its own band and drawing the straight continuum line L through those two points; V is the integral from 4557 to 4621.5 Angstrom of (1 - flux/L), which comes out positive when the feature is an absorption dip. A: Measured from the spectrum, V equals -2.07 Angstrom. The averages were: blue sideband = 7.91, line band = 8.46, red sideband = 8.58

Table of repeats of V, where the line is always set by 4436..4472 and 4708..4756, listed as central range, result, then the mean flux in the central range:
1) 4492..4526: -1.62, 8.2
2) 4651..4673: 1.02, 8.14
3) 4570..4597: -0.23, 8.24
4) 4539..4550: -0.27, 8.19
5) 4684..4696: -0.02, 8.68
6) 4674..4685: 0.88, 7.93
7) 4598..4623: -1.05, 8.65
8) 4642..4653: 0.21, 8.31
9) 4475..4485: -0.05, 7.73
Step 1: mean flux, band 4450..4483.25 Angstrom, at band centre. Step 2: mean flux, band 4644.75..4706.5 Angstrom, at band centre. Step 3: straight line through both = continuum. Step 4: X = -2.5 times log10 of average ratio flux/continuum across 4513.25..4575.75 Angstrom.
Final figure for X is -0.06 mag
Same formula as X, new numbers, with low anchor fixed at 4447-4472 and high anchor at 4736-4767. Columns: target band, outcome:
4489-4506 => -0.061 mag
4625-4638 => -0.086 mag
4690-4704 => 0.043 mag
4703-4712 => 0.095 mag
